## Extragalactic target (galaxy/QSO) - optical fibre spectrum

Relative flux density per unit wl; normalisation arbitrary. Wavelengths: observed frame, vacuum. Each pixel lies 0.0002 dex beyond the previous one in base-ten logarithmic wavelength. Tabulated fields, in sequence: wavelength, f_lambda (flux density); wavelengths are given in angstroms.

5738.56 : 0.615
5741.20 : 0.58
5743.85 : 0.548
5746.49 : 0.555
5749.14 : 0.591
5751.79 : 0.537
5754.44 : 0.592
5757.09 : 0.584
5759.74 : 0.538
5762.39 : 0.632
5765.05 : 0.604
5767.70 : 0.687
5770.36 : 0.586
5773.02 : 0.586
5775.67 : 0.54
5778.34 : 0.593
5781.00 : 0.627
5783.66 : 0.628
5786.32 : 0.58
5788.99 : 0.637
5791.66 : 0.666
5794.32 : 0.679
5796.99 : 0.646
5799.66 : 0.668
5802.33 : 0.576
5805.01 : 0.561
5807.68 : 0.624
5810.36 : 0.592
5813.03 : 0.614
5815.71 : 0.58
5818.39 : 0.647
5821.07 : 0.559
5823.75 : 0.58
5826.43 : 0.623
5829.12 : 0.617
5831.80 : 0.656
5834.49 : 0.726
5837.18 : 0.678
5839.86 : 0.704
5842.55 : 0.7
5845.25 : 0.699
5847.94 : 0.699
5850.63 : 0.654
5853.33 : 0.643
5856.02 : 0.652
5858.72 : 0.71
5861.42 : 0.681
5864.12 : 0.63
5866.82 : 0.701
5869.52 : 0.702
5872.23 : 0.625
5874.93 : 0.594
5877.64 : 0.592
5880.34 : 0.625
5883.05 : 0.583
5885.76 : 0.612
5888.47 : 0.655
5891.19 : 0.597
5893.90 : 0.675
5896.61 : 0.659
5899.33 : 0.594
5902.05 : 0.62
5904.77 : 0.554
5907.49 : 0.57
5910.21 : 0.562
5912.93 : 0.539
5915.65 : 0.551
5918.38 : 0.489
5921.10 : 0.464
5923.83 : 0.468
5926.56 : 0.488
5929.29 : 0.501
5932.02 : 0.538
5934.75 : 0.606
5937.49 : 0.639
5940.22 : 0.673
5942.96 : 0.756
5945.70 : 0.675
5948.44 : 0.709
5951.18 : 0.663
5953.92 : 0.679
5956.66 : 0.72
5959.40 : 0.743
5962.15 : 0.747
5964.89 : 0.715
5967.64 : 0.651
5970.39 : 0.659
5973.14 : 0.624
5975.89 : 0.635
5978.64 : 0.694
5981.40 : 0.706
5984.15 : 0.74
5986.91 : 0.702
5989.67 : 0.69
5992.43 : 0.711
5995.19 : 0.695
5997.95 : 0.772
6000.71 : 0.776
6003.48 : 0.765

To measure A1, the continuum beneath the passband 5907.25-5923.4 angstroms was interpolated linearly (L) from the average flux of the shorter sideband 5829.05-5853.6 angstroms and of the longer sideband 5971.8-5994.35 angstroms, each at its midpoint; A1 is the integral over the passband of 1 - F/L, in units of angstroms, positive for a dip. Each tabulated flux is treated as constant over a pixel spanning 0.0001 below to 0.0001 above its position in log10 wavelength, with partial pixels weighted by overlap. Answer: 3.8 angstroms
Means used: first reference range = 0.682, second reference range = 0.688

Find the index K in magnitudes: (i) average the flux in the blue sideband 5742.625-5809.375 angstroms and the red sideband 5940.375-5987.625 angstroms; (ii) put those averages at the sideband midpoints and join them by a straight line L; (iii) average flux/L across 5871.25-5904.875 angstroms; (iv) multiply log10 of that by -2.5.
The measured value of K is 0.07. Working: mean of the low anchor 0.603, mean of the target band 0.616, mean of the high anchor 0.694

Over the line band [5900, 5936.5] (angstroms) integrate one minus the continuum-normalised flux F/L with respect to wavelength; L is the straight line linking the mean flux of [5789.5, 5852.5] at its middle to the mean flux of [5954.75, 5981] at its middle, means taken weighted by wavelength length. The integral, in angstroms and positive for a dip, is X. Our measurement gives 7.3 angstroms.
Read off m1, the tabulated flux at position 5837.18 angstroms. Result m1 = 0.678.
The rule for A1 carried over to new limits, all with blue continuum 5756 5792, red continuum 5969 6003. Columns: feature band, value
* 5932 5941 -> 0.77 angstroms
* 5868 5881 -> 0.44 angstroms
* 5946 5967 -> -0.56 angstroms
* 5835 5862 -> -1.88 angstroms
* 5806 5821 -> 0.41 angstroms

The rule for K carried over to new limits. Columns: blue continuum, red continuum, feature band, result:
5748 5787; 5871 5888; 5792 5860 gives -0.074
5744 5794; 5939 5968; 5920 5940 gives 0.272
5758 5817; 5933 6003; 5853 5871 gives -0.049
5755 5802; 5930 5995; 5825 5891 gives -0.021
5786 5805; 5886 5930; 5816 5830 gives 0.024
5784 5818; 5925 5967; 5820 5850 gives -0.052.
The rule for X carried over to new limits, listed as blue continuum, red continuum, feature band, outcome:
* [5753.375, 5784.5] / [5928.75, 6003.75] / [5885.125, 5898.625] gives 0.30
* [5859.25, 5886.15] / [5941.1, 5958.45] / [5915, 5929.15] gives 3.93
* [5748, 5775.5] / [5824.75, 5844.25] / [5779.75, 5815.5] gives 0.49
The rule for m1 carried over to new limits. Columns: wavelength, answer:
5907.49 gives 0.57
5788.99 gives 0.637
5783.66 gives 0.628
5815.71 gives 0.58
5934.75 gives 0.606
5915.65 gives 0.551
